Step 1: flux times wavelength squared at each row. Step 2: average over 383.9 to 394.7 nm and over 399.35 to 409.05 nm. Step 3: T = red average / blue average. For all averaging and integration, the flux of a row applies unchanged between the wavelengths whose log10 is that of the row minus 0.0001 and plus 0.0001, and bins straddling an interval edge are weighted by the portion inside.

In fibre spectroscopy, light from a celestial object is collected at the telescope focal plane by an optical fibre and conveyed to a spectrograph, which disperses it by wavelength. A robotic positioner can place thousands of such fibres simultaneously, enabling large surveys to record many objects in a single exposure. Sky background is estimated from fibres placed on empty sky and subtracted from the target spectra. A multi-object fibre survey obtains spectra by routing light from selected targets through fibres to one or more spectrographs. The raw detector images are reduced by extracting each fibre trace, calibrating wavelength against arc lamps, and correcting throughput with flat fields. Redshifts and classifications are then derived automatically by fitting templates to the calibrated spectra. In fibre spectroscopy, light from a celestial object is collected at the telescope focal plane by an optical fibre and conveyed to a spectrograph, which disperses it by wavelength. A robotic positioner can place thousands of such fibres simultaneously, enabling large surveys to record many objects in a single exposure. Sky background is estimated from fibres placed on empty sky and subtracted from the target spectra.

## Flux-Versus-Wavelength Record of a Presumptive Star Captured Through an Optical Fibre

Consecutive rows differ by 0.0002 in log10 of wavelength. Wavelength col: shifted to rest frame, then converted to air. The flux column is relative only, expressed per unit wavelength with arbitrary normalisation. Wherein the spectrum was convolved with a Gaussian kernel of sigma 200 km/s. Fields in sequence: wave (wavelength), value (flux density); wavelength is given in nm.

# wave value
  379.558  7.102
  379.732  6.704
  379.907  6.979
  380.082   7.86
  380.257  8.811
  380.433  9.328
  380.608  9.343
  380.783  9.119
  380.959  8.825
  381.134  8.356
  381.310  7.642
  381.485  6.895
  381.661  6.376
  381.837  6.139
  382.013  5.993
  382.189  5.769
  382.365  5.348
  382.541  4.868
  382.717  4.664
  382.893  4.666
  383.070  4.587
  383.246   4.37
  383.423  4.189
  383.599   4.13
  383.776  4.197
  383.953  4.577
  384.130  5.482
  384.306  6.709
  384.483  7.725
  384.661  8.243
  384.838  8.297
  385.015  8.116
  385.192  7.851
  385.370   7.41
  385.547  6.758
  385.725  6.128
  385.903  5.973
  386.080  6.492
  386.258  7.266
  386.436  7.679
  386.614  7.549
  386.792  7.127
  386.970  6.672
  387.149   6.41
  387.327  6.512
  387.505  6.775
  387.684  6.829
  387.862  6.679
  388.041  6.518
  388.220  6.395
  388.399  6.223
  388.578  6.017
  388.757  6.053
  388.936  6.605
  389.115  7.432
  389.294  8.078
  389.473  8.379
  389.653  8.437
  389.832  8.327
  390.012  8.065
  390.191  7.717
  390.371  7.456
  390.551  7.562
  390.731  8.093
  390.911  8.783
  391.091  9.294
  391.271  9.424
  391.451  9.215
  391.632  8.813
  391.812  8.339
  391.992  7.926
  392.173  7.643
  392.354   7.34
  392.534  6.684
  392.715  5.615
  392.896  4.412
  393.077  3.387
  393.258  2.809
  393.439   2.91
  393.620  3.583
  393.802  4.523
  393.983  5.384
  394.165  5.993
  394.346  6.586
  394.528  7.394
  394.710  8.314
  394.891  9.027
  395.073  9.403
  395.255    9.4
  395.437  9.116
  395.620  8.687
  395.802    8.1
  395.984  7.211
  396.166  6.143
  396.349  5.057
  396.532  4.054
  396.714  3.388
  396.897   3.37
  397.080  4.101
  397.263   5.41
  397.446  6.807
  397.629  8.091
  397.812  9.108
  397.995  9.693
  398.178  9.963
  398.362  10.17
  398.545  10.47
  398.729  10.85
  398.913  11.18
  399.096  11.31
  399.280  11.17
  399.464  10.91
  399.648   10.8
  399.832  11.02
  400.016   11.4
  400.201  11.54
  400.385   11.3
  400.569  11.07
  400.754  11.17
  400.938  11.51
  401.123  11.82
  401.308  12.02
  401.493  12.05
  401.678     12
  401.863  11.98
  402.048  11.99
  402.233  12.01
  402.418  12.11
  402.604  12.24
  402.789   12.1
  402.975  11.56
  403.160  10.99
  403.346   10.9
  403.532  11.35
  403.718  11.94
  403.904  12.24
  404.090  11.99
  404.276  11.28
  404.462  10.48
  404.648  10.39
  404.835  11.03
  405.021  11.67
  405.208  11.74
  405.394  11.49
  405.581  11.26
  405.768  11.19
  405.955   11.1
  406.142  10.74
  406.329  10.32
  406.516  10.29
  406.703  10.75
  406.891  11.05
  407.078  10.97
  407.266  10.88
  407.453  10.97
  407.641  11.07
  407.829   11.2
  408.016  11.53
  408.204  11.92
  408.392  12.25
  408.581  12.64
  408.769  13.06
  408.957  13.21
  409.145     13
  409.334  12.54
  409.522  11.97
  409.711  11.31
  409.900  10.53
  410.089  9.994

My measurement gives 1.8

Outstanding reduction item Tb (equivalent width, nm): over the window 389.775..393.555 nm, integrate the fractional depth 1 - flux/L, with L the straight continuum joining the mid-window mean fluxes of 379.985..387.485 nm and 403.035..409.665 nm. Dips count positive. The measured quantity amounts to 0.55 nm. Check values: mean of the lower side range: 6.68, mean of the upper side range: 11.5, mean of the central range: 7.1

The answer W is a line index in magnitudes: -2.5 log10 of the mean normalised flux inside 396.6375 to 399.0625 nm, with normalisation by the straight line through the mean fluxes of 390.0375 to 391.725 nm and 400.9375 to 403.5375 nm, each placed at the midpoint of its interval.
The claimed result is 0.30 mag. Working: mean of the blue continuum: 8.47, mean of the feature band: 8.01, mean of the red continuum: 11.8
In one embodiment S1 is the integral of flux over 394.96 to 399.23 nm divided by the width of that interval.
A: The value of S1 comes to 7.91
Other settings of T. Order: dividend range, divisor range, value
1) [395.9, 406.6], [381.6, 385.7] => 1.89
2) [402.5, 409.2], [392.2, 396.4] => 1.89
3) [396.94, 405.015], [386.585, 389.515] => 1.69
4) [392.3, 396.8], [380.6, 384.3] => 1.11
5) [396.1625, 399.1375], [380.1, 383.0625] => 1.19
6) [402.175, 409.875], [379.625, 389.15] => 1.93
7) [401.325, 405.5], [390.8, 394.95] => 1.84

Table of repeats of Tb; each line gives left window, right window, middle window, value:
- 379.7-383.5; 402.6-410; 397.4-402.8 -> -0.39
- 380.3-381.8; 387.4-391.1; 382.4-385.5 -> 0.78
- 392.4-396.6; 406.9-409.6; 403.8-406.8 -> -0.12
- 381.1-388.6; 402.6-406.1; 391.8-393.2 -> 0.35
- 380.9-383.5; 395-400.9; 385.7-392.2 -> -0.26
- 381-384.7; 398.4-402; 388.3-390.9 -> 0.15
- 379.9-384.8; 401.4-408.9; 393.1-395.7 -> 0.74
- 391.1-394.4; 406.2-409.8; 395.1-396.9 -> 0.15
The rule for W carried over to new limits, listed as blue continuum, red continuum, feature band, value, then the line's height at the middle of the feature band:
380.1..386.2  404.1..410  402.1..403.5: -0.111 mag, 10.6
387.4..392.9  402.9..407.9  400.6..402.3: -0.159 mag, 10.2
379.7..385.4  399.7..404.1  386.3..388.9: 0.187 mag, 7.95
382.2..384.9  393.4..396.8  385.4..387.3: -0.188 mag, 5.73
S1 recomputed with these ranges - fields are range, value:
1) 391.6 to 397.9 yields 6.38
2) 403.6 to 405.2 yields 11.4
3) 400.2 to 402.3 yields 11.7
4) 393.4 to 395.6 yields 6.96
